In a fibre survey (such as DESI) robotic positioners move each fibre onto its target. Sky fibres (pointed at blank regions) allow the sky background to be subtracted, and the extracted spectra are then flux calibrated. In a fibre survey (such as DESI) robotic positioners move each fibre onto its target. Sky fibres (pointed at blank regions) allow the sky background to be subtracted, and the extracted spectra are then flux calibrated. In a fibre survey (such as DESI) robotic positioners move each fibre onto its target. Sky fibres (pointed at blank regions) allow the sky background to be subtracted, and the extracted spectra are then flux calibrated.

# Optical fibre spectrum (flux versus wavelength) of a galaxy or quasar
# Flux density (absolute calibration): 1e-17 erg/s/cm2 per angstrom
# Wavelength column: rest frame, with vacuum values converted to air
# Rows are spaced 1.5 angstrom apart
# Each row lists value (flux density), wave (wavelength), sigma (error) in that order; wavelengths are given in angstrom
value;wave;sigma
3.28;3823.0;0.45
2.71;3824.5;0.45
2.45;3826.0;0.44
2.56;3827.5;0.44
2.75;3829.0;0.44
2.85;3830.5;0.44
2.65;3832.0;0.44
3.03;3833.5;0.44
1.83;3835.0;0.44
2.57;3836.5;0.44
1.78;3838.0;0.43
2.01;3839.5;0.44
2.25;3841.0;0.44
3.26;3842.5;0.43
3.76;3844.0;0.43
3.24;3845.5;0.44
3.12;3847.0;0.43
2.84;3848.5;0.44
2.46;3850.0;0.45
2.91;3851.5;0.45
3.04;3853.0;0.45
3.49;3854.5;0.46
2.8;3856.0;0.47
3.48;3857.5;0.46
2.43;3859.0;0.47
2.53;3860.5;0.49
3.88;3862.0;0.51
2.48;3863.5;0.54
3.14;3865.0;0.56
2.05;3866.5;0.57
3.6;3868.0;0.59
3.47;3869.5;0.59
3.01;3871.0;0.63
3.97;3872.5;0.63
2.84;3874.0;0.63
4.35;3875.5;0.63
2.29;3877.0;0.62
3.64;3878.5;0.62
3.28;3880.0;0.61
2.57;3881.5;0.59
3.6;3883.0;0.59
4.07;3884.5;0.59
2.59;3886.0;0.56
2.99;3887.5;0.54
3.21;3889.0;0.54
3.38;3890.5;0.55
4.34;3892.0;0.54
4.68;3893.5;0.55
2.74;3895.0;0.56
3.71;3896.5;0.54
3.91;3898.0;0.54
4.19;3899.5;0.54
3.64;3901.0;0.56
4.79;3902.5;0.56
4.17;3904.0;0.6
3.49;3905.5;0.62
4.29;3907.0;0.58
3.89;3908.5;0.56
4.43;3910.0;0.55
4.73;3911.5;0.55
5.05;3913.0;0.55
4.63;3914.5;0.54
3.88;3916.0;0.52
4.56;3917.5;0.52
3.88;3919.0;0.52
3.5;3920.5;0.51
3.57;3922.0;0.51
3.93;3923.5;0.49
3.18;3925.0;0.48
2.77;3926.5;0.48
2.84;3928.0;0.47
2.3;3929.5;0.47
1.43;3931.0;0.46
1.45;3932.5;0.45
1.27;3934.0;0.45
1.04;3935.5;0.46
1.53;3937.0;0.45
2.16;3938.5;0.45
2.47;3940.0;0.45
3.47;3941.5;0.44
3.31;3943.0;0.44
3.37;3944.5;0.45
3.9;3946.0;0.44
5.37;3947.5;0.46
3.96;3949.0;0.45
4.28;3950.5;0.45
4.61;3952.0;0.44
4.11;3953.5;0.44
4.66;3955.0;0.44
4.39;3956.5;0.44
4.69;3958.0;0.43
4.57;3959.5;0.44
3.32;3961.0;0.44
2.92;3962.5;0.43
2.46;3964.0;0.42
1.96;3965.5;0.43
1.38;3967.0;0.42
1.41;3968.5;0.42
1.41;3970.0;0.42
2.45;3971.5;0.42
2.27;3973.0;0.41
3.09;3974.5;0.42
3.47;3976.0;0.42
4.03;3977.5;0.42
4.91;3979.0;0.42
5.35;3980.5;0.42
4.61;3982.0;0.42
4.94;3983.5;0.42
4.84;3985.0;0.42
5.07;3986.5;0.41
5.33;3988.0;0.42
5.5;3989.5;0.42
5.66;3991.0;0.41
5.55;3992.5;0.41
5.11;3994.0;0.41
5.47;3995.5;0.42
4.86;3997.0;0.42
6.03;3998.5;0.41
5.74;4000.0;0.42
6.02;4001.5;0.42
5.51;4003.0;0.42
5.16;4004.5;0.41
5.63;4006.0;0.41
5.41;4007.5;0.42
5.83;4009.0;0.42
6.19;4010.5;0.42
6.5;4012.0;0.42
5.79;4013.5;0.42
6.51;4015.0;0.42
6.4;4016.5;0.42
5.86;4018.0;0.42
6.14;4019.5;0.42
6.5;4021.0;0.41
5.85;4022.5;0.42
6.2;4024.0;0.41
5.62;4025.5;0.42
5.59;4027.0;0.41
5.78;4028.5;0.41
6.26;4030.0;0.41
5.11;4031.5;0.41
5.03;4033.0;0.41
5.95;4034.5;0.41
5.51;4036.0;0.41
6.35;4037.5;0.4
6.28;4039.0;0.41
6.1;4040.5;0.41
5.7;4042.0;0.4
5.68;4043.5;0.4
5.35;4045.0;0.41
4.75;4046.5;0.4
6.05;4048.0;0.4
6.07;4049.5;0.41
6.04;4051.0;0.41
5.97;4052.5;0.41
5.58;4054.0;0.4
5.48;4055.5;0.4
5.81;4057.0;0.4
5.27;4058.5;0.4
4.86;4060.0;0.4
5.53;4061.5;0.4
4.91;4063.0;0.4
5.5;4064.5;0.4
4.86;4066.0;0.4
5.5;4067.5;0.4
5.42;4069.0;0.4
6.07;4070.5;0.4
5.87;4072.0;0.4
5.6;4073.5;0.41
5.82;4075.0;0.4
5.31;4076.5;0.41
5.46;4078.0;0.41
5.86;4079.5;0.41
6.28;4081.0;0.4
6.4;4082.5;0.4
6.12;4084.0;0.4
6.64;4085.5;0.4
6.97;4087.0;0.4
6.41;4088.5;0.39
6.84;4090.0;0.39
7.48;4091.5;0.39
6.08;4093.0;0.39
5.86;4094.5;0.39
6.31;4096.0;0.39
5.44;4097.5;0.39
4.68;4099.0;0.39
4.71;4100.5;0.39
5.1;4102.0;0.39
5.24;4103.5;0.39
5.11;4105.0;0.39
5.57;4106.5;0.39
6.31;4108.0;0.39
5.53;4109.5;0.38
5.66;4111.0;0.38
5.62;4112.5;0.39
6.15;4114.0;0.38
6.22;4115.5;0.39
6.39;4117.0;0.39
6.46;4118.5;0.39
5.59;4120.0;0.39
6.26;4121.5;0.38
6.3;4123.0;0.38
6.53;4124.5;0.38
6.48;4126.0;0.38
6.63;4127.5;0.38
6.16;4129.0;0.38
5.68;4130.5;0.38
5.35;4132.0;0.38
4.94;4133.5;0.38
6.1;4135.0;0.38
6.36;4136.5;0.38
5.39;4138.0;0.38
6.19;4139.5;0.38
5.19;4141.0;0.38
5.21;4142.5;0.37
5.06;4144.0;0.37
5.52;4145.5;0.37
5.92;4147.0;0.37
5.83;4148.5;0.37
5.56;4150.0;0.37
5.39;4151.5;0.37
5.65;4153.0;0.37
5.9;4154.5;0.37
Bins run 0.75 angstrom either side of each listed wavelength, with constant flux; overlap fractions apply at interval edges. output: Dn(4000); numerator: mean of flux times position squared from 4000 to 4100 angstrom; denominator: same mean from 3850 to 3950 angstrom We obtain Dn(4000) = 1.88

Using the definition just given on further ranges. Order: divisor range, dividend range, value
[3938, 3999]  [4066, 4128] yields 1.59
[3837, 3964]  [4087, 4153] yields 1.94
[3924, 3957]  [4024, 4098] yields 2.00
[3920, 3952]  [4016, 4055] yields 2.08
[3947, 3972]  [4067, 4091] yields 1.89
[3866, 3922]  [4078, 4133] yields 1.79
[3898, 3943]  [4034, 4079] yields 1.81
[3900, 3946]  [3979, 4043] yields 1.79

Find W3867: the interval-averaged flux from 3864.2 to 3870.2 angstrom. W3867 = 3.06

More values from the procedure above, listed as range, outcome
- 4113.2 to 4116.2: 6.17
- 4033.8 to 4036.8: 5.74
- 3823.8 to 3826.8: 2.58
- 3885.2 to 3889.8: 2.95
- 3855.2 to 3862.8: 3.02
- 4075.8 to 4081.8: 5.74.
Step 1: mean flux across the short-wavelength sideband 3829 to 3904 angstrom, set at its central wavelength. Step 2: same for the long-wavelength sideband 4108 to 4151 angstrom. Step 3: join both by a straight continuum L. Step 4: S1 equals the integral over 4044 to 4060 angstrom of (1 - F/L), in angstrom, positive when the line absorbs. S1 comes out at -1.66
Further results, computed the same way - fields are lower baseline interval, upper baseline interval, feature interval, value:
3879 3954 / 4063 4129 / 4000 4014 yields -3.17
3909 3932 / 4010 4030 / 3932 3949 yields 5.81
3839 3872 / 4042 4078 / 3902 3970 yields 9.73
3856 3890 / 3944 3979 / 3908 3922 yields -4.14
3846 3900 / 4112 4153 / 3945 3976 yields 5.60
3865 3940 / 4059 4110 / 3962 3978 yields 6.94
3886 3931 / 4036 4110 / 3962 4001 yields 4.96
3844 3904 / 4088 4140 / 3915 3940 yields 7.43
